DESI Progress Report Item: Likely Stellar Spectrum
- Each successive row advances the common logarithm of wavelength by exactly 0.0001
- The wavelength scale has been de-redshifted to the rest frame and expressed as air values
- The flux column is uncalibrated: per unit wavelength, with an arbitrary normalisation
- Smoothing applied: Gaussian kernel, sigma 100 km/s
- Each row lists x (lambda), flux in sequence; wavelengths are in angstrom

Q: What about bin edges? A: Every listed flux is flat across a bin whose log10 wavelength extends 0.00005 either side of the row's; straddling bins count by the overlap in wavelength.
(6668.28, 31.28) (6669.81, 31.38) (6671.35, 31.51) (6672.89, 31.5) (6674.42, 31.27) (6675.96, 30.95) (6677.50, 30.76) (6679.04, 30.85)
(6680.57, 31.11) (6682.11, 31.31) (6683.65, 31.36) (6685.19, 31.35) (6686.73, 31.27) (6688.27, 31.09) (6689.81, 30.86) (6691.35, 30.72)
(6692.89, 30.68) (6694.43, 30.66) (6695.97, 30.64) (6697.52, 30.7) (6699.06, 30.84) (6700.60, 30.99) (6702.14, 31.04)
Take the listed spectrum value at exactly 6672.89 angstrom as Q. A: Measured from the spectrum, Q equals 31.5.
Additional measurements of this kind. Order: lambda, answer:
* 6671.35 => 31.51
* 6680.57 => 31.11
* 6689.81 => 30.86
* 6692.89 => 30.68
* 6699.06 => 30.84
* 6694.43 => 30.66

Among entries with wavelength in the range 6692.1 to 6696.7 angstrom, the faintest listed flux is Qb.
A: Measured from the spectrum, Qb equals 30.64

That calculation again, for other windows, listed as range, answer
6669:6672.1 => 31.38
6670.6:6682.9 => 30.76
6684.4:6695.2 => 30.66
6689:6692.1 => 30.72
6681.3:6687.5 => 31.27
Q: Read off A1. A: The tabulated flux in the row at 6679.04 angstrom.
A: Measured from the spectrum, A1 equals 30.85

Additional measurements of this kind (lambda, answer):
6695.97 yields 30.64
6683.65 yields 31.36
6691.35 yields 30.72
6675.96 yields 30.95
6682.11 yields 31.31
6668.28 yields 31.28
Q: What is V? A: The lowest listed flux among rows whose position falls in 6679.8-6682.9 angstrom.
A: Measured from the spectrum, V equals 31.11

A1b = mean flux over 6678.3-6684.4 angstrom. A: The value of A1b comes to 31.2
